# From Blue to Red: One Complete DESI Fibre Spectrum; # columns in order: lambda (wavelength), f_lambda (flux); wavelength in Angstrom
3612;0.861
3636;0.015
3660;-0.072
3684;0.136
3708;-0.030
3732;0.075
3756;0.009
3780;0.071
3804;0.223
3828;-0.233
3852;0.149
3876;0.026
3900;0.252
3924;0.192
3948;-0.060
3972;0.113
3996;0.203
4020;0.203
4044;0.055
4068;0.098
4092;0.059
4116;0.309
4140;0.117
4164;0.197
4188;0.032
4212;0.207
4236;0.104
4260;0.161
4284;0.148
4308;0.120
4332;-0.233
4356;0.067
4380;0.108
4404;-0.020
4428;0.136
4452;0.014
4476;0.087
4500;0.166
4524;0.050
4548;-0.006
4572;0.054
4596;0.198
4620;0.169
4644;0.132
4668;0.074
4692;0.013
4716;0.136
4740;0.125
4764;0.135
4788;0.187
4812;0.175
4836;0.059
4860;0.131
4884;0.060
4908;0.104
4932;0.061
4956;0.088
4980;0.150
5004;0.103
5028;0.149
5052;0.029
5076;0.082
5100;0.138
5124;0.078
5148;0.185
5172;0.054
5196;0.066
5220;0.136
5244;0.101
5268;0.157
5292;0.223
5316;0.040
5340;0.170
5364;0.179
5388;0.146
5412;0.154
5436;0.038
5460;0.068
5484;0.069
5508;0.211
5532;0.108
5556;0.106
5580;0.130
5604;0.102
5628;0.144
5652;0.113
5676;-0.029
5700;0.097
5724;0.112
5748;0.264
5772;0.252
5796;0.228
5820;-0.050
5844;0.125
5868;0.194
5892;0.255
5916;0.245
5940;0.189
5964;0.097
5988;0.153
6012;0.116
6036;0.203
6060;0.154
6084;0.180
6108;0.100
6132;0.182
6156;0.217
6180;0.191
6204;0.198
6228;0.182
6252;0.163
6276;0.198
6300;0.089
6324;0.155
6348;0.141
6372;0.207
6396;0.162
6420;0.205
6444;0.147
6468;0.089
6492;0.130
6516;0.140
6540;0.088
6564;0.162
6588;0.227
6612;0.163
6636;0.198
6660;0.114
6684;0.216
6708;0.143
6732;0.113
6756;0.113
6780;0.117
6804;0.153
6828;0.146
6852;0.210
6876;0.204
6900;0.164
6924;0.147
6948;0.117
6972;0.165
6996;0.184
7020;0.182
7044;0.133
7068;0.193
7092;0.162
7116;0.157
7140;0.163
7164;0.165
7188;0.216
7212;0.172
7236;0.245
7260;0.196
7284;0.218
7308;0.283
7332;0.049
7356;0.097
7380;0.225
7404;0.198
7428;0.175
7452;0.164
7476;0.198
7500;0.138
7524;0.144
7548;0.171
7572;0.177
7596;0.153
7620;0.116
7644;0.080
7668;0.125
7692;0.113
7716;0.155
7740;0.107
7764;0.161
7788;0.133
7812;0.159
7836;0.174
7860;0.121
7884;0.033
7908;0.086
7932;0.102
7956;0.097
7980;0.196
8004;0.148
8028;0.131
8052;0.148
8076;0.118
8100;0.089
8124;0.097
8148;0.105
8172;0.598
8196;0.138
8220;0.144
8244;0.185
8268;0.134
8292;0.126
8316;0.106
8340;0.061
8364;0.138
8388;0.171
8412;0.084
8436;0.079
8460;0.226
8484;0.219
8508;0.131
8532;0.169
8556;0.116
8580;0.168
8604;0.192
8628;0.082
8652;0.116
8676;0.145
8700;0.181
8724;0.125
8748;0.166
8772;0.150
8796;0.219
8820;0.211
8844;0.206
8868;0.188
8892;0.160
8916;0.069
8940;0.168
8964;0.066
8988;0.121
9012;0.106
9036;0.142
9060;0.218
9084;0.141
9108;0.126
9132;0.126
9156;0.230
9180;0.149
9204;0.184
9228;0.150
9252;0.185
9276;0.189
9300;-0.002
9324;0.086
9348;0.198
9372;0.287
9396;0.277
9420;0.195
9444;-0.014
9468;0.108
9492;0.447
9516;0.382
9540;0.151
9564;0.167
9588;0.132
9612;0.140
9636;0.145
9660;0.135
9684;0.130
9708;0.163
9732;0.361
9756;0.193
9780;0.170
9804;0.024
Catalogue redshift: 1.193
